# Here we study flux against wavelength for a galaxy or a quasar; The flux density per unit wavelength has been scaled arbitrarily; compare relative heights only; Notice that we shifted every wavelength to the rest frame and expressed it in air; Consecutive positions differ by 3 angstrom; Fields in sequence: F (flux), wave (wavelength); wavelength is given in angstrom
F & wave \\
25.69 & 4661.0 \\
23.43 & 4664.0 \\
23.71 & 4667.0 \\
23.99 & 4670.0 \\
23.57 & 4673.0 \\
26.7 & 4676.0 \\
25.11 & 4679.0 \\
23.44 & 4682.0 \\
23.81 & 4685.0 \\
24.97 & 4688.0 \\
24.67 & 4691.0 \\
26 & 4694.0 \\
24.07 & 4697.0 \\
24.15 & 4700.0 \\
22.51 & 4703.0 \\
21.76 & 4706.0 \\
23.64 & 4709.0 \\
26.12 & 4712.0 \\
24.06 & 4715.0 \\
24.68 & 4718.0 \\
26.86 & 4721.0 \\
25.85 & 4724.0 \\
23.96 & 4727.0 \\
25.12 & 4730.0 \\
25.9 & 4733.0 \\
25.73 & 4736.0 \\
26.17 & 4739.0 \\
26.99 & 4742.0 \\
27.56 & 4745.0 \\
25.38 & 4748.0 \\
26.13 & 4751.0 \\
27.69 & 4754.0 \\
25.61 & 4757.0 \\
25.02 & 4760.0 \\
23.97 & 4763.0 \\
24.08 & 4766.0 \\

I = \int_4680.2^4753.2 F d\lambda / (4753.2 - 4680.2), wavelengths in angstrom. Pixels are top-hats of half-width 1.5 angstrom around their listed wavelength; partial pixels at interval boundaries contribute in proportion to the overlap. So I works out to 25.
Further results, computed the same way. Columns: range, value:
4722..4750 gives 25.9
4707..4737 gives 25.1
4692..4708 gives 23.7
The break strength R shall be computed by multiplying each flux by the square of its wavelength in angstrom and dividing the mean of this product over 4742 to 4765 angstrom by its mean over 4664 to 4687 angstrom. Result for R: 1.1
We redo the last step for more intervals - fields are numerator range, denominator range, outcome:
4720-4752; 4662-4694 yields 1.09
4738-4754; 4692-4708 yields 1.14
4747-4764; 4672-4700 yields 1.07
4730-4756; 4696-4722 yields 1.11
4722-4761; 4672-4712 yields 1.09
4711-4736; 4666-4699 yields 1.05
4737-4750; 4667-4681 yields 1.11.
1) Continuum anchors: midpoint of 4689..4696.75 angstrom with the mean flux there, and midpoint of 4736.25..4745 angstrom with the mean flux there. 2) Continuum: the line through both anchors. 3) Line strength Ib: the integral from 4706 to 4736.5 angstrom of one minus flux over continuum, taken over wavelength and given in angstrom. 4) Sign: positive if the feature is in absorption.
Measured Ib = 1.2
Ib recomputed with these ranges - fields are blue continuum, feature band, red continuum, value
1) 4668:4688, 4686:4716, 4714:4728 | 0.77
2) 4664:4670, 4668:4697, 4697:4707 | -1.53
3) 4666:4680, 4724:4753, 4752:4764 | -0.55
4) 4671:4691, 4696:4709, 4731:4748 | 1.07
